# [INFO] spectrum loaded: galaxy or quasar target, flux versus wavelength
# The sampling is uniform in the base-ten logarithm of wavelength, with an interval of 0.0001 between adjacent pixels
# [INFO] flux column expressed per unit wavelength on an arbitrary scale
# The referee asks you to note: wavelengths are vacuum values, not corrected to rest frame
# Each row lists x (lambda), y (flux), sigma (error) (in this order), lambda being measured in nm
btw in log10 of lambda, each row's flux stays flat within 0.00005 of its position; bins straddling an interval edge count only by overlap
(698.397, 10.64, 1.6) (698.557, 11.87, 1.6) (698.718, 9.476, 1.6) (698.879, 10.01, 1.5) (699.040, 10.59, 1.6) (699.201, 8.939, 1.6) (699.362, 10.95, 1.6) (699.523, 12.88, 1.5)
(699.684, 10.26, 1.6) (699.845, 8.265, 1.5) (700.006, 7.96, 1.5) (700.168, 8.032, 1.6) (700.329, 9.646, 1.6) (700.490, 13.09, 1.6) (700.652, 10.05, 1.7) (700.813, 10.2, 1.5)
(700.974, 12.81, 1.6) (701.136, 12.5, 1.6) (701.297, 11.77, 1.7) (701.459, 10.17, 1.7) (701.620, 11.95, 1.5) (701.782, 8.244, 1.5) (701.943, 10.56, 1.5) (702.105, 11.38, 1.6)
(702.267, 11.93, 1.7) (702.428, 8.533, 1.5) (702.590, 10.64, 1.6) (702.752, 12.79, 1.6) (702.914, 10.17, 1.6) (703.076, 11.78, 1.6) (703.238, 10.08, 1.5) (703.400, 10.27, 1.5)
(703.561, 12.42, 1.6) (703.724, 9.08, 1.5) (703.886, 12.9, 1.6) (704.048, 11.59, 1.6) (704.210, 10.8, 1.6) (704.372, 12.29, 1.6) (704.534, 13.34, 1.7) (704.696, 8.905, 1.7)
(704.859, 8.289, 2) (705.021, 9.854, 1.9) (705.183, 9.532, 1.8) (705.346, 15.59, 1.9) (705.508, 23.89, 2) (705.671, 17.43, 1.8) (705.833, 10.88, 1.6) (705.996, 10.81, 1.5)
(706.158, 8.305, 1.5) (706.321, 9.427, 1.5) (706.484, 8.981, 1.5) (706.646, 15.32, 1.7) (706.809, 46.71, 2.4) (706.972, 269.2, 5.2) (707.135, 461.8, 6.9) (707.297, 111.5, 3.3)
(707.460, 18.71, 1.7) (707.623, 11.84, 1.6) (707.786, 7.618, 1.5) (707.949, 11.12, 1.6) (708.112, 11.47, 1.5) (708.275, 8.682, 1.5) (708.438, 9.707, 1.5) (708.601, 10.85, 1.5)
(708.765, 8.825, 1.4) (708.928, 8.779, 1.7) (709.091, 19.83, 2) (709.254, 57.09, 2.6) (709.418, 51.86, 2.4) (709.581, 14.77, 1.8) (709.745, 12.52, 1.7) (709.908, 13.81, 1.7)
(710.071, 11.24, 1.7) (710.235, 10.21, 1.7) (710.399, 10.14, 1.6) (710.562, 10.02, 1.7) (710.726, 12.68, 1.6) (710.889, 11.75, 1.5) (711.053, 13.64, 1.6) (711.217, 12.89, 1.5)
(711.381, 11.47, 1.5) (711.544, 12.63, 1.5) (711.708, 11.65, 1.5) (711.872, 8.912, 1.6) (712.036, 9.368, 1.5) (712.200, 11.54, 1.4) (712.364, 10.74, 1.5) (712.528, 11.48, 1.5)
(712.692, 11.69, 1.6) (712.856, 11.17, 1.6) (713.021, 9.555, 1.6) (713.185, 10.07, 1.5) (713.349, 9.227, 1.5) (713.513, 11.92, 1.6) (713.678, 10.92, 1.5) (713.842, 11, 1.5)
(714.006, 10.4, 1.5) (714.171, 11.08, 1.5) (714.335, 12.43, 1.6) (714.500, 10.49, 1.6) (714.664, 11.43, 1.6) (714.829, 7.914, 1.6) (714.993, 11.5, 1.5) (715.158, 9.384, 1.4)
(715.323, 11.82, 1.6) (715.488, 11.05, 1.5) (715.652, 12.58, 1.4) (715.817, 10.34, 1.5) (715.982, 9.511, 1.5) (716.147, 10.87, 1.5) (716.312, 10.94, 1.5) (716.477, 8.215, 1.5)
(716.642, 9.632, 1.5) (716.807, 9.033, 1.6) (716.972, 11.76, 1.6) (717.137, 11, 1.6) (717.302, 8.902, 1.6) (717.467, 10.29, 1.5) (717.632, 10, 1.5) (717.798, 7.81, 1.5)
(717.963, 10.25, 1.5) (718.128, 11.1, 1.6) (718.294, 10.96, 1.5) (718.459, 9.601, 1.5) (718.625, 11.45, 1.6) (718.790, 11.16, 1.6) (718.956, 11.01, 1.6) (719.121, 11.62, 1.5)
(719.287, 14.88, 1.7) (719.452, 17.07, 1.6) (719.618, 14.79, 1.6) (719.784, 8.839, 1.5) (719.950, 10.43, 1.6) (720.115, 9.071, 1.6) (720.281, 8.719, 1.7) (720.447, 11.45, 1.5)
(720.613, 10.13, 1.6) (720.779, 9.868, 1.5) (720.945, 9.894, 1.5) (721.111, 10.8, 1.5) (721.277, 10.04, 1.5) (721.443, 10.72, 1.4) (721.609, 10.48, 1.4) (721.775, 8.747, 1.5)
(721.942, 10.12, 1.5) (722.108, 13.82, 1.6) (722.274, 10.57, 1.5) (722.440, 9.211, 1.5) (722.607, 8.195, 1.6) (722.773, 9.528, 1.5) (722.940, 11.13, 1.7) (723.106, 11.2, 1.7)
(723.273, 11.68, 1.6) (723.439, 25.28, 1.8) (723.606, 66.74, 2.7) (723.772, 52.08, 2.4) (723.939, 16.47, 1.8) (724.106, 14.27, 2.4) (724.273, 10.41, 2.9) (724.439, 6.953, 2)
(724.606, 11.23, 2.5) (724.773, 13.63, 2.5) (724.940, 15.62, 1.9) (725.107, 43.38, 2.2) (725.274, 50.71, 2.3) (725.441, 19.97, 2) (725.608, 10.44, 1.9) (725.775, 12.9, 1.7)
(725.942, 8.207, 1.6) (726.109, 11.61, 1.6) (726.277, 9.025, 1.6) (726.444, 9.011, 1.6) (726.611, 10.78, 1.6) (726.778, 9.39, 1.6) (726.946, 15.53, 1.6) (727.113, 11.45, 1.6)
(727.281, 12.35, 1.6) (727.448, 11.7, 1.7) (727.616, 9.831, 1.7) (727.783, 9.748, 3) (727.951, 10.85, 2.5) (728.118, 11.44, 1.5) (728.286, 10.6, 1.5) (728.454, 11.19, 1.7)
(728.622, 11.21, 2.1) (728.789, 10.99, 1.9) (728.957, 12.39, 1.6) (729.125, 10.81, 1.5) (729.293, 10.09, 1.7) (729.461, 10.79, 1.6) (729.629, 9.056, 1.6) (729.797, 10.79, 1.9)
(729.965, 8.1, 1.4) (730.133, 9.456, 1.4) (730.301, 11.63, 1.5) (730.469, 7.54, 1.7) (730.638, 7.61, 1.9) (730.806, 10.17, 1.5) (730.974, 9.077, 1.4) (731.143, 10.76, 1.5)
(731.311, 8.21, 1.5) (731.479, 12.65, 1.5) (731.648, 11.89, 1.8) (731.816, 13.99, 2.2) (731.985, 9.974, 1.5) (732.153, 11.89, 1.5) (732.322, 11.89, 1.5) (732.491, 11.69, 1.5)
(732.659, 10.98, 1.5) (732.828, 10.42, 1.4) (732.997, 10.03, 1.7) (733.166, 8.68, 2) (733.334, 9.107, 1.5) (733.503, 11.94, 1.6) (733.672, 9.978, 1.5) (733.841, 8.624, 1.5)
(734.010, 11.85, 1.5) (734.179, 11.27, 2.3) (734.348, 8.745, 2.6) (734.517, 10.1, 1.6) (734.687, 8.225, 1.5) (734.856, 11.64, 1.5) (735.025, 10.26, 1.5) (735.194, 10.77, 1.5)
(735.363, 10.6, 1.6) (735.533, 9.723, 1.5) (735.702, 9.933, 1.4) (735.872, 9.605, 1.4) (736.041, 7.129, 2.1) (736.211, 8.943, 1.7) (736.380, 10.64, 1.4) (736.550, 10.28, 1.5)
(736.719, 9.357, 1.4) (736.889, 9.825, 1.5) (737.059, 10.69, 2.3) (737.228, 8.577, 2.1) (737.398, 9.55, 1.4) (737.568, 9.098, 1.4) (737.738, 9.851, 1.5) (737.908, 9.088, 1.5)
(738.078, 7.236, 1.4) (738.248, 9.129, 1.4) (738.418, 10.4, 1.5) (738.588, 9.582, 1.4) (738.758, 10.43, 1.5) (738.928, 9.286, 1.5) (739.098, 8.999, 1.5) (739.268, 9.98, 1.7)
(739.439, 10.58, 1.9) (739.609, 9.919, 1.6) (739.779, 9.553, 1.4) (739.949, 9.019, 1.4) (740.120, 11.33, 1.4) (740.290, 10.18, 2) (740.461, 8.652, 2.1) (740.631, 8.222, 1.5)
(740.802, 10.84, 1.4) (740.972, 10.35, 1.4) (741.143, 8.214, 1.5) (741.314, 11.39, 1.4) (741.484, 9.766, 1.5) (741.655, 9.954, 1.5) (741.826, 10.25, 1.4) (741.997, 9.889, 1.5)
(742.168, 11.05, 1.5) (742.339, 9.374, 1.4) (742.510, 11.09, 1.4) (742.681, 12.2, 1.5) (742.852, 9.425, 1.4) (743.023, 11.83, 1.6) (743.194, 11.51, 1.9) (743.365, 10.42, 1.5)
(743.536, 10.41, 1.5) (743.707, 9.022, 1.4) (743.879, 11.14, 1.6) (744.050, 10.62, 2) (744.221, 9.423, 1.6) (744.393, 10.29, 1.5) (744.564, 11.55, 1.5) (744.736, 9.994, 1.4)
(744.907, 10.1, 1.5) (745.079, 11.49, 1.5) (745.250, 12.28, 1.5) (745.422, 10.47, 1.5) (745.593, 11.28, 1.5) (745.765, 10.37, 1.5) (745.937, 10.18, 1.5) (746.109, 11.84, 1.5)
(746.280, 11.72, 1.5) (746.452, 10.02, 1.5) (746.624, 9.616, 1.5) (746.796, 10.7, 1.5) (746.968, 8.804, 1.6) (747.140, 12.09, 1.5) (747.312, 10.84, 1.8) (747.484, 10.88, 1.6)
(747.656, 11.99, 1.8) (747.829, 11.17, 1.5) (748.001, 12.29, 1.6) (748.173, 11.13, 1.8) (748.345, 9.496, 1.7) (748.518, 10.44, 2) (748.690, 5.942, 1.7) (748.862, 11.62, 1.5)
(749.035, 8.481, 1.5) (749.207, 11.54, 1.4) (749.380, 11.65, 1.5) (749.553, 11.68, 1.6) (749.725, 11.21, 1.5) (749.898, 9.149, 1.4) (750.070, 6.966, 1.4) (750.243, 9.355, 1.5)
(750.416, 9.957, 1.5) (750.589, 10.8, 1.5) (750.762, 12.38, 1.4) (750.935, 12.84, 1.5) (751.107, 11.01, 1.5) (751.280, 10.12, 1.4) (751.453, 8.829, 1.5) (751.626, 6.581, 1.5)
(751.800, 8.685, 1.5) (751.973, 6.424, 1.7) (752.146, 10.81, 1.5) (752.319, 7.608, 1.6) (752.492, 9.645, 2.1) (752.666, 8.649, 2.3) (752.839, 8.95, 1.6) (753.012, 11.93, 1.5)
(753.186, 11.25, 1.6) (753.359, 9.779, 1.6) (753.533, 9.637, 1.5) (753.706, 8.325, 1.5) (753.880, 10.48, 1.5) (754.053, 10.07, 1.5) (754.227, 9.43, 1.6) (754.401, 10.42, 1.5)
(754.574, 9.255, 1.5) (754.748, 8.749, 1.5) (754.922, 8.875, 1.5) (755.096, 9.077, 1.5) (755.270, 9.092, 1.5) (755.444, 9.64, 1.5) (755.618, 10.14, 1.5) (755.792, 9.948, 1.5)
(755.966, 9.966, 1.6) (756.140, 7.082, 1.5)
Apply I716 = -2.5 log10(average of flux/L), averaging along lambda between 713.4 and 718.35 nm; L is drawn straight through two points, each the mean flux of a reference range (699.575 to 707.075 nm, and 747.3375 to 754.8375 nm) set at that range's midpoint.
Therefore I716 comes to 0.50 mag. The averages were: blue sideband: 18.9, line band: 10.5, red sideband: 9.95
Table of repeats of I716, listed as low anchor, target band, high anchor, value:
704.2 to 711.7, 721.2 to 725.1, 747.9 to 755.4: 0.41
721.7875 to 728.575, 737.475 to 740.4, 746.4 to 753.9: 0.30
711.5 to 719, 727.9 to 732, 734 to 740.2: -0.05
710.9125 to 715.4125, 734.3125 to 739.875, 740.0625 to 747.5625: 0.10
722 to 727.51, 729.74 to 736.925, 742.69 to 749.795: 0.39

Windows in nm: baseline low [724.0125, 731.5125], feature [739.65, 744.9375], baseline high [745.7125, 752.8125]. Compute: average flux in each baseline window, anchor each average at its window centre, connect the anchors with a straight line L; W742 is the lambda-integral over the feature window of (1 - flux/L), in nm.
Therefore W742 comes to 0.32 nm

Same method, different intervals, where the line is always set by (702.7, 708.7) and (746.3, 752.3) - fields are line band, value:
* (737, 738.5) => 0.66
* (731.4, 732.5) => 0.43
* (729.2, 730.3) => 0.58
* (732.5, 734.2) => 0.78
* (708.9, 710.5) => 0.55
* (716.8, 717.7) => 0.57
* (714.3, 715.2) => 0.58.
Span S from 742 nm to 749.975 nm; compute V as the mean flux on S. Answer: 10.6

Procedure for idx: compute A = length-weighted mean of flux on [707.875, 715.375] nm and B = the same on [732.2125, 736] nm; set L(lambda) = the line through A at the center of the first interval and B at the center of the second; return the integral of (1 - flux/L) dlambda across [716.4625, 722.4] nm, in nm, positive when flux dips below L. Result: 0.69 nm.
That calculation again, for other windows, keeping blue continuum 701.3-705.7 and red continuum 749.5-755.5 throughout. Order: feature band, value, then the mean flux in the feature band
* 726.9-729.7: -0.14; 11.1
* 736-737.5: 0.11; 9.51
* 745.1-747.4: -0.21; 10.8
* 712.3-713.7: 0.06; 10.7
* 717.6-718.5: 0.08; 9.96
